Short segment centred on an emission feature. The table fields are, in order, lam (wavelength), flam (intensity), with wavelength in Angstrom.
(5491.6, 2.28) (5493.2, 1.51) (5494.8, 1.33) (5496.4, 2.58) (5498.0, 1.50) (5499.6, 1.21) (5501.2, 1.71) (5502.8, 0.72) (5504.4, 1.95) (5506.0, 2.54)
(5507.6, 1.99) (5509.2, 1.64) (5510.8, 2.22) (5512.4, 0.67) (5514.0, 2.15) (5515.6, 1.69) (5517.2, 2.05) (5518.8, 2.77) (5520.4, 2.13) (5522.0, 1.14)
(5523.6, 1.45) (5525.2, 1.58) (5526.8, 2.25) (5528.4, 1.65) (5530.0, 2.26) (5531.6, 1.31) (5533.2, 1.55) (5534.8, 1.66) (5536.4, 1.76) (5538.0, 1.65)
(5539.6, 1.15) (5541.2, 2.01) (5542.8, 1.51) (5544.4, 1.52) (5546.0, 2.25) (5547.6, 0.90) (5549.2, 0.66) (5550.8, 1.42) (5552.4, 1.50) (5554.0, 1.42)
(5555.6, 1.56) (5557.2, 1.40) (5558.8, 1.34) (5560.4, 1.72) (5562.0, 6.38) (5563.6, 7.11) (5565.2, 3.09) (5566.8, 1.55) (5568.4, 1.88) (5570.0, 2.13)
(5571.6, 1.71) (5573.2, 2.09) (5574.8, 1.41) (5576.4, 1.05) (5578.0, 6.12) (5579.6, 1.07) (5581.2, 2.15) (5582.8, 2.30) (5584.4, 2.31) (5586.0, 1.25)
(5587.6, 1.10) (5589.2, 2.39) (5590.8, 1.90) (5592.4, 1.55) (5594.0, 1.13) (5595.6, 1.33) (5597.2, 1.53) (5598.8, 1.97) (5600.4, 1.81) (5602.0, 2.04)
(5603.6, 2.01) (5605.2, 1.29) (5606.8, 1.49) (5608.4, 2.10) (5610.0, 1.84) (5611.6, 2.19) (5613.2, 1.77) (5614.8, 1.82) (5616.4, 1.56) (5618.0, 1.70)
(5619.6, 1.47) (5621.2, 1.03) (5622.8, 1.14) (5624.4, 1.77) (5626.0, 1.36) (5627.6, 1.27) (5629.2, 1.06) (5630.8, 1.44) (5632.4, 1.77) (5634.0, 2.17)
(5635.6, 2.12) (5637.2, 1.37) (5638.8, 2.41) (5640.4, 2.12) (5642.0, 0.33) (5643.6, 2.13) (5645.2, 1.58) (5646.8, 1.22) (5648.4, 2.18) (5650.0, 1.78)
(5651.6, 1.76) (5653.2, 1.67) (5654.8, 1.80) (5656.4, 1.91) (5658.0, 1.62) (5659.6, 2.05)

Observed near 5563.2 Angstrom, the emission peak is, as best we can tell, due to H-beta 4861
